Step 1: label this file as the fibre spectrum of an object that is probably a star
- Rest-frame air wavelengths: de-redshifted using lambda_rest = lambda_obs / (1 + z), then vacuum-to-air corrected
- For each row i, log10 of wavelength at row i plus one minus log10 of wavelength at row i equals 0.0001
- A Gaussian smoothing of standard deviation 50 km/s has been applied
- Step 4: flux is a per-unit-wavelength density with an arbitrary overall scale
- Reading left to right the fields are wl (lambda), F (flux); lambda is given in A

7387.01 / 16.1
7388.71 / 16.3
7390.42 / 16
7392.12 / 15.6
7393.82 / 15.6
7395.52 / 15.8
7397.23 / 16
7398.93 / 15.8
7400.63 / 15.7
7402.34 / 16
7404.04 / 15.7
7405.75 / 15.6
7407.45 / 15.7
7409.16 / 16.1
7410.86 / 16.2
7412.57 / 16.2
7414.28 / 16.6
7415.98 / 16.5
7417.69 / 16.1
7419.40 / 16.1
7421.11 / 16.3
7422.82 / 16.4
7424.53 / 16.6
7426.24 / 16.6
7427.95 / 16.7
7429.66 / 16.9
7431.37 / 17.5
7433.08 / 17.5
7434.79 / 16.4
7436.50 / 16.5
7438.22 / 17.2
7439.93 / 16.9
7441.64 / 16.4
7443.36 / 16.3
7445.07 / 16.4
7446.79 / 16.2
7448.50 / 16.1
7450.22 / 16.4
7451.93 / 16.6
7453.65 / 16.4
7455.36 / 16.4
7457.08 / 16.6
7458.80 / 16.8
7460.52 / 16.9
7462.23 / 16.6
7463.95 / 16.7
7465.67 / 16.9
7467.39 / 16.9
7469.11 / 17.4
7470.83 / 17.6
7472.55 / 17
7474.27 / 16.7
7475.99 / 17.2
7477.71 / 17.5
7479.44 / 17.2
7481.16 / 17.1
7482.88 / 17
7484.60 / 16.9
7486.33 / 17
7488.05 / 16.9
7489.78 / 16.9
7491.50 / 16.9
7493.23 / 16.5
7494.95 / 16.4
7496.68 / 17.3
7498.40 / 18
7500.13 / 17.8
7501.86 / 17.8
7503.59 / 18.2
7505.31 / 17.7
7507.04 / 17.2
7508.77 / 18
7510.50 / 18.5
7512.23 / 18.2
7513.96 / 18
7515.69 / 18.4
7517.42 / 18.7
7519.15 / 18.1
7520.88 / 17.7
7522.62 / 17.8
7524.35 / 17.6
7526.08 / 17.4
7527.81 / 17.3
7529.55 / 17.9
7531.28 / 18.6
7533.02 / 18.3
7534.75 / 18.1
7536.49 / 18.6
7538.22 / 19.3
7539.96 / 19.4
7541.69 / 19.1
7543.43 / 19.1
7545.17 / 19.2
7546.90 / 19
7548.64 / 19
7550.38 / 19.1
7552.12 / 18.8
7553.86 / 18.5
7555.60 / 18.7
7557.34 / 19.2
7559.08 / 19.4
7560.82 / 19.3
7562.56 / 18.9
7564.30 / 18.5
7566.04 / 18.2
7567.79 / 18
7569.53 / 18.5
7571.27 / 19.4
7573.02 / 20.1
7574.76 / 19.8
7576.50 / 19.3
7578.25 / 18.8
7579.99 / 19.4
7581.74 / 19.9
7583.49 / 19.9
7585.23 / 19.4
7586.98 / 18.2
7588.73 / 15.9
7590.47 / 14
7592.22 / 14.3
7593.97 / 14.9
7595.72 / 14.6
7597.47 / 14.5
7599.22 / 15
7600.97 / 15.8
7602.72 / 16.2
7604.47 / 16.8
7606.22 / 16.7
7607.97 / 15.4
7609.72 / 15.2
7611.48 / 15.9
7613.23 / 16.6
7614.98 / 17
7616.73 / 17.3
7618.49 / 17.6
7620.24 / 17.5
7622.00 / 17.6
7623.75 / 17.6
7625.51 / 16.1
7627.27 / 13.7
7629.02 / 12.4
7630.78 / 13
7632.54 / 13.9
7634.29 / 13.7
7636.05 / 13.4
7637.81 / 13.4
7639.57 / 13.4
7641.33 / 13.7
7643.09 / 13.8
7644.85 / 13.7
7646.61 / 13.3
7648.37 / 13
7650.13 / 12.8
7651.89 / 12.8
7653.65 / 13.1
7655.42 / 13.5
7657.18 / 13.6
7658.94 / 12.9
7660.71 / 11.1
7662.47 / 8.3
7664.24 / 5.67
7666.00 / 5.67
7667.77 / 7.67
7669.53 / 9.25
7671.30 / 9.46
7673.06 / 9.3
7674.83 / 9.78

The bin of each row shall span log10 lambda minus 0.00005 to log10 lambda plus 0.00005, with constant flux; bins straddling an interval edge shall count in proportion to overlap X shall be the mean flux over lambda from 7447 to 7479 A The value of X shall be 16.8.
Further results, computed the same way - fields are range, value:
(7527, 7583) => 18.9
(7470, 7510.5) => 17.3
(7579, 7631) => 16.3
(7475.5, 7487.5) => 17.1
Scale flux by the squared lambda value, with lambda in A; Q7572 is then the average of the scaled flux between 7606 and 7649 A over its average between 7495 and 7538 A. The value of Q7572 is 0.86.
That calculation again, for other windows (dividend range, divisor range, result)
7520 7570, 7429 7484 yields 1.13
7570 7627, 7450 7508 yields 1.03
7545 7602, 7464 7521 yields 1.06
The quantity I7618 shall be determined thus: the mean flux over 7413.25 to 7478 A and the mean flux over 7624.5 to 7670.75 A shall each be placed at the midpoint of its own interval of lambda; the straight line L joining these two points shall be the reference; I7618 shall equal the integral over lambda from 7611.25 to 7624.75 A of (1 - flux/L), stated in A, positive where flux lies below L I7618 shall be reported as -4.6 A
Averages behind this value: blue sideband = 16.7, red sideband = 12.2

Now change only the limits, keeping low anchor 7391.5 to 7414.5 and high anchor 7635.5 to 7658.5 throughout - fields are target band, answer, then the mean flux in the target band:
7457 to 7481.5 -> -2.9 A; 17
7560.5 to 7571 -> -3.3 A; 18.6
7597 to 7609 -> -1.8 A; 15.8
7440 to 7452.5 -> -0.8 A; 16.4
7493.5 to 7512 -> -3.5 A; 17.7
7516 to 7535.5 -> -4.5 A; 18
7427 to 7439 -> -1.1 A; 17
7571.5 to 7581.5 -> -3.9 A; 19.5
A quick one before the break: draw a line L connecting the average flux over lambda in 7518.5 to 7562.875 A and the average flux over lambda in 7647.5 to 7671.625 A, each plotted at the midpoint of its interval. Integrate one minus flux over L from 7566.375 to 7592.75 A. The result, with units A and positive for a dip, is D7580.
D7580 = -3.9 A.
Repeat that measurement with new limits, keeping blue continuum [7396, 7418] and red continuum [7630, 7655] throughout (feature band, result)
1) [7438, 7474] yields -2.88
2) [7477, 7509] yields -4.73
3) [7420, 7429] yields -0.40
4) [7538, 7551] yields -4.21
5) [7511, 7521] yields -2.33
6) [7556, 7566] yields -3.29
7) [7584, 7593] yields -1.64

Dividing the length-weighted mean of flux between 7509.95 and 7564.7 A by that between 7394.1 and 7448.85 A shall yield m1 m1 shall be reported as 1.14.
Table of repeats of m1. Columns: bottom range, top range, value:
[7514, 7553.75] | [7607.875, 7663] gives 0.77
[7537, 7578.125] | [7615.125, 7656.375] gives 0.76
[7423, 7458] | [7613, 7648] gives 0.89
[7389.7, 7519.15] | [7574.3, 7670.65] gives 0.87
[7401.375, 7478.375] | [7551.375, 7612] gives 1.06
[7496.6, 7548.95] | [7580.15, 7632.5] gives 0.89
